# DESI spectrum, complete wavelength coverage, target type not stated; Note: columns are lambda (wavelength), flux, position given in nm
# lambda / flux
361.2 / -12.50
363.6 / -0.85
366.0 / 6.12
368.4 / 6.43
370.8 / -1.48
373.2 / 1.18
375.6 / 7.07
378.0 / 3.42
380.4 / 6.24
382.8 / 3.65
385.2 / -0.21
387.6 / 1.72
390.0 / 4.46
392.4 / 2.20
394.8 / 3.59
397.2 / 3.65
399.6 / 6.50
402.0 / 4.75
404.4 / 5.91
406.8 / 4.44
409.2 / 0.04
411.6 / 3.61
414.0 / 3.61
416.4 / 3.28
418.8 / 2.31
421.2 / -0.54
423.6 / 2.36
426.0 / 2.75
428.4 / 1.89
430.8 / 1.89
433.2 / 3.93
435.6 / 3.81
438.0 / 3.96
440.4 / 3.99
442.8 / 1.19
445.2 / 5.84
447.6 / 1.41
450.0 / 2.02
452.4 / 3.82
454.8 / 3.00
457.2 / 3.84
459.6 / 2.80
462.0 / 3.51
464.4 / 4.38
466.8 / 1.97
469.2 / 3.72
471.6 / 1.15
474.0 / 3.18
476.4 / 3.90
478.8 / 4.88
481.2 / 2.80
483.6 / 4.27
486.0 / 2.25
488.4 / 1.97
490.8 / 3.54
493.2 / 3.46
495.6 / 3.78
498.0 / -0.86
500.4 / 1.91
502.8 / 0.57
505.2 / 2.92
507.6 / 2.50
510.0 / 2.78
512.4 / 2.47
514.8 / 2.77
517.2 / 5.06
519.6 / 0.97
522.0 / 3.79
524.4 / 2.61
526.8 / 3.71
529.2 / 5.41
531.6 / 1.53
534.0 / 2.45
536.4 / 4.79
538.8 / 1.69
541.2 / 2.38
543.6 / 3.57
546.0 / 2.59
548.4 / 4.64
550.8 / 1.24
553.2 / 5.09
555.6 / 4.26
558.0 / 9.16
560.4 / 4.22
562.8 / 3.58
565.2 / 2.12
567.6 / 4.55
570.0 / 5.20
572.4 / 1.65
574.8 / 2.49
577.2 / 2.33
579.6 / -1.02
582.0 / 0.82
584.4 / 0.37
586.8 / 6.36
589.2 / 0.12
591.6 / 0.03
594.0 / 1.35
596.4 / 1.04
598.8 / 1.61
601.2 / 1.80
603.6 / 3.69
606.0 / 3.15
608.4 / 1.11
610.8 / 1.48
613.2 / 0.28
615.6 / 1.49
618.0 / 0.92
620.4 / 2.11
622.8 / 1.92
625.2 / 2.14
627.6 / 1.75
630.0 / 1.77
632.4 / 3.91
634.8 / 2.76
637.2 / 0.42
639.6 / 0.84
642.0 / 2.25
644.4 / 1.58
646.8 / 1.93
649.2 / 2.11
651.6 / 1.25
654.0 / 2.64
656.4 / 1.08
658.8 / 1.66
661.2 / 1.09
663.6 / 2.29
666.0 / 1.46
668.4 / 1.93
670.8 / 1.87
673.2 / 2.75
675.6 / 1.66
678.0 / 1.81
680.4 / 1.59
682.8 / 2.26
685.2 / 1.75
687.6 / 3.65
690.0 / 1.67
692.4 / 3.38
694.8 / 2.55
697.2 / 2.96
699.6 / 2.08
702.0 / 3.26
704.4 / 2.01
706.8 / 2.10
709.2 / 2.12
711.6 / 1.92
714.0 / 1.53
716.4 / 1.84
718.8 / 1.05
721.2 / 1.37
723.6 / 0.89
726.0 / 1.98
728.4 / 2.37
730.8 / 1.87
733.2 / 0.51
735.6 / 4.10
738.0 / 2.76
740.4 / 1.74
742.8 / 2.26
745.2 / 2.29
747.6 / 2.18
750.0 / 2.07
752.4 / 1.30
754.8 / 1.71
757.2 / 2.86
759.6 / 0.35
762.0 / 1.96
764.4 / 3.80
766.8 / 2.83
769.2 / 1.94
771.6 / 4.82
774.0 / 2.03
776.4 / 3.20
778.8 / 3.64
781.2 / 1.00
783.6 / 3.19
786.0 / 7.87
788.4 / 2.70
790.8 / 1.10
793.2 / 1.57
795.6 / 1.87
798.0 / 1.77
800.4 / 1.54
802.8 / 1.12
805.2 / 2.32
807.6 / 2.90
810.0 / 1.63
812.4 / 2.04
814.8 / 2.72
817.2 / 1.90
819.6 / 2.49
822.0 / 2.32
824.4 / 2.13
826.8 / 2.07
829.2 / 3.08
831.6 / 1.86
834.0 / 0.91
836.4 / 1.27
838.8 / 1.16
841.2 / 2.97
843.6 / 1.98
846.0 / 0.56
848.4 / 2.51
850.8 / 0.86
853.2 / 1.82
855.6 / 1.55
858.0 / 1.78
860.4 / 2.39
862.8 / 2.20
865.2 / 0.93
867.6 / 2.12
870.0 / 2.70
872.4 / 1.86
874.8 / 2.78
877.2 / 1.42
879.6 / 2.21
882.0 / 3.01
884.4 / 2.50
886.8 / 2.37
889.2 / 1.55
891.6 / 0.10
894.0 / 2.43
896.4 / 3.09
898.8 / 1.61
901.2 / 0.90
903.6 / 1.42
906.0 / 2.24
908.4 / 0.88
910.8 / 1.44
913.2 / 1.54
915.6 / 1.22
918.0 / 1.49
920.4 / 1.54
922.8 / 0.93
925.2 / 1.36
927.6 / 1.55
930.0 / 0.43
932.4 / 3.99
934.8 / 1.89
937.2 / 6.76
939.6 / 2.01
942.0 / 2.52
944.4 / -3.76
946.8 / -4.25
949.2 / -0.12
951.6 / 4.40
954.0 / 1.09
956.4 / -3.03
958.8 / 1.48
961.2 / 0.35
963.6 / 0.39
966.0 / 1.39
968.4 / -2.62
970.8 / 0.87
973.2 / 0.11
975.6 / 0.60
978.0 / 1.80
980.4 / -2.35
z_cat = 0.57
